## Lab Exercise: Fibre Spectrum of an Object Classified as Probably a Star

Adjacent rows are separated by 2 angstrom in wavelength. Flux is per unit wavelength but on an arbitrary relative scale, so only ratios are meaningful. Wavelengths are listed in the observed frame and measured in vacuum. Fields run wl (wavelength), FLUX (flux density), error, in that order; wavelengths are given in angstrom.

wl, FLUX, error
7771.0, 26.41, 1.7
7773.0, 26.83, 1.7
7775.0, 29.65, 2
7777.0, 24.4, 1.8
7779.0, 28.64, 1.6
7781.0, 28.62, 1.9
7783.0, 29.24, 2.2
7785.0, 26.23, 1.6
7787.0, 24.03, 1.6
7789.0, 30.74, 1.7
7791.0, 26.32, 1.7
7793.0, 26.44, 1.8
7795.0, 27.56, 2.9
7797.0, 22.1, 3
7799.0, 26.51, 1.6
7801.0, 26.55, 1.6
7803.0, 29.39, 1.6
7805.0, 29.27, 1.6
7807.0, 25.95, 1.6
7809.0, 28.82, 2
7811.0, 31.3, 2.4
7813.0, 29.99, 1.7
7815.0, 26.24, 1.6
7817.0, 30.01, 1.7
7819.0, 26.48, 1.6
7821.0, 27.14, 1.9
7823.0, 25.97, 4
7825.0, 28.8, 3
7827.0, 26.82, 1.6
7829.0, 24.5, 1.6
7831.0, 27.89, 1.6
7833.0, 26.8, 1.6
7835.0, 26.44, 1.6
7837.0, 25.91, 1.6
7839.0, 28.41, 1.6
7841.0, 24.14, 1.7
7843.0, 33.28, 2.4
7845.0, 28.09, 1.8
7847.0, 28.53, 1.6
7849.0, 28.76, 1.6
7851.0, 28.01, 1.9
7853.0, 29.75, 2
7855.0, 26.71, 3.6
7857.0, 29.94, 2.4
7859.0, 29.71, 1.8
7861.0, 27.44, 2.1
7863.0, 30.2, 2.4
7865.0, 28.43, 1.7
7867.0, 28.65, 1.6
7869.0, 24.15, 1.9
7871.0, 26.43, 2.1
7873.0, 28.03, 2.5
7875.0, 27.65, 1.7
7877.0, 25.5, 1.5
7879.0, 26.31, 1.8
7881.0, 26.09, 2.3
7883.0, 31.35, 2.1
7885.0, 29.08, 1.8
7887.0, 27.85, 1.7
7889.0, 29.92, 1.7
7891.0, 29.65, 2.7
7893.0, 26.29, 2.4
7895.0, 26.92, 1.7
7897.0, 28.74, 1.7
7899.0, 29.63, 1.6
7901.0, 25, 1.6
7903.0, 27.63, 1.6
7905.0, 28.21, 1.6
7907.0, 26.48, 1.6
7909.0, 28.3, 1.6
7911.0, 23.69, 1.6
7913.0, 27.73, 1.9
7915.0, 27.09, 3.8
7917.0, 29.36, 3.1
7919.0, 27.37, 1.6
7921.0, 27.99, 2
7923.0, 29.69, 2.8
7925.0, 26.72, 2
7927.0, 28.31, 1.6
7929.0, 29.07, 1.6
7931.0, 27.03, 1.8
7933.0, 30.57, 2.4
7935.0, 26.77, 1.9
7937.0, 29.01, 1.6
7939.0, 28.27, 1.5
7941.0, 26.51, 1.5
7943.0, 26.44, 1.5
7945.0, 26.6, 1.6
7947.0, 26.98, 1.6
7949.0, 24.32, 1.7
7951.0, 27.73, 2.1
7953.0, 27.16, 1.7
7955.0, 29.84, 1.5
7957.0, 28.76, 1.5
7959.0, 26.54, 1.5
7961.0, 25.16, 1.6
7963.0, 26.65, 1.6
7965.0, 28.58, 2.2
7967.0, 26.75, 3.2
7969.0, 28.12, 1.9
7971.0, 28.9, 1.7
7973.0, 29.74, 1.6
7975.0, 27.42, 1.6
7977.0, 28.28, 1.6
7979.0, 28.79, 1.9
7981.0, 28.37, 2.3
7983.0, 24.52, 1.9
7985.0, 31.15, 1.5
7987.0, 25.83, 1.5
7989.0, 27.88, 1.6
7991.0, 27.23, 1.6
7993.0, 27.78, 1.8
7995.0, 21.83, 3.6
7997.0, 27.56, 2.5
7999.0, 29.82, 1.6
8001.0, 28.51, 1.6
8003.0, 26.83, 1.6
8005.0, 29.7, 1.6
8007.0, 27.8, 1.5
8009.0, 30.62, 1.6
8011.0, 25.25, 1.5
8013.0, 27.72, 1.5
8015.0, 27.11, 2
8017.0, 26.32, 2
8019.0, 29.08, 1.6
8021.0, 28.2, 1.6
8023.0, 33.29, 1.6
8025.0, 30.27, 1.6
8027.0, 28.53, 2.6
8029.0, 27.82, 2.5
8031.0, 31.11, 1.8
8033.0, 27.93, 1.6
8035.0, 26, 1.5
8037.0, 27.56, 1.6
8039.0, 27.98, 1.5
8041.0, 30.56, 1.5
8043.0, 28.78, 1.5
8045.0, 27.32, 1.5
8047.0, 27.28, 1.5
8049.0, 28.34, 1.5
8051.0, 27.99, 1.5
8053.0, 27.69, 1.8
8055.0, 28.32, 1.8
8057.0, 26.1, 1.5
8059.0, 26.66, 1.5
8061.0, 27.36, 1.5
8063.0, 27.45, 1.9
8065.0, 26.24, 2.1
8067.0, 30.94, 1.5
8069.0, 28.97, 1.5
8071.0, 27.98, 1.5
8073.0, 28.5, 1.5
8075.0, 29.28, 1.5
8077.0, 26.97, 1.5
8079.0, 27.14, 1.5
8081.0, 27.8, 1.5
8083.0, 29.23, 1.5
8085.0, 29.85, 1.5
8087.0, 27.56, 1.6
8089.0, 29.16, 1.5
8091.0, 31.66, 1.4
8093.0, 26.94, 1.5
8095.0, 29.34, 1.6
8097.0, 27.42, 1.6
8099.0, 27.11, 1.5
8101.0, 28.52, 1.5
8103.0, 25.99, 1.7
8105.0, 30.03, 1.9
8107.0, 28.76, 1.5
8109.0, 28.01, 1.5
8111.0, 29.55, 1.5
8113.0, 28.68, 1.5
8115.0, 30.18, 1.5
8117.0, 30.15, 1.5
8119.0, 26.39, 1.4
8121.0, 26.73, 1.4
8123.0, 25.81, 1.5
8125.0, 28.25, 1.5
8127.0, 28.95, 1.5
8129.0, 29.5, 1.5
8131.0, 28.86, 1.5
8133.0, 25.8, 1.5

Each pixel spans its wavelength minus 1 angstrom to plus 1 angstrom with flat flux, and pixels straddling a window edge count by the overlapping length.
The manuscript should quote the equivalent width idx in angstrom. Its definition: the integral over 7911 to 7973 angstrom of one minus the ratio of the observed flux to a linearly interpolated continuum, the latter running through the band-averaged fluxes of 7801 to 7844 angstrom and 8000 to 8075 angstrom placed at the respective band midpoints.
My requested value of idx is 0.9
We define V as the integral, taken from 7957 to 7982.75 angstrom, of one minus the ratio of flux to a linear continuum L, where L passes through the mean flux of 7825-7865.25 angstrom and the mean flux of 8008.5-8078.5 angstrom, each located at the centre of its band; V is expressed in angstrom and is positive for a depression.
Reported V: 0.4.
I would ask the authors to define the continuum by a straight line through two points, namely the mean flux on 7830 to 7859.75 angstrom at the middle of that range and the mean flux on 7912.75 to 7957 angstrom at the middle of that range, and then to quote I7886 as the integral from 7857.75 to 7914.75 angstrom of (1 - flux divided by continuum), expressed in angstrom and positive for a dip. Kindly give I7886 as 0.6 angstrom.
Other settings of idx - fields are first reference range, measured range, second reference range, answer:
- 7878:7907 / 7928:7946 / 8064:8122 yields 0.18 angstrom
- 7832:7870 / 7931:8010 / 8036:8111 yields 1.33 angstrom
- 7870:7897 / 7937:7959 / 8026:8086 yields 0.49 angstrom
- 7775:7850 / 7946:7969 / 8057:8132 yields 0.60 angstrom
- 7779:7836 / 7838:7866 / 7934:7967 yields -1.38 angstrom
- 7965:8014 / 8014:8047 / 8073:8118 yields -0.56 angstrom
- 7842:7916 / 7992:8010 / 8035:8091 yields 0.16 angstrom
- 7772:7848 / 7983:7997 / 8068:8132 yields 0.62 angstrom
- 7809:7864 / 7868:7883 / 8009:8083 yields 0.77 angstrom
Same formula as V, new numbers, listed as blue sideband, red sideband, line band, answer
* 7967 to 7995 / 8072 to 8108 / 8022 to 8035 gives -0.70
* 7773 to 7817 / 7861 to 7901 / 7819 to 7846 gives 0.46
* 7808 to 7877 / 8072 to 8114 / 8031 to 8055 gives 0.21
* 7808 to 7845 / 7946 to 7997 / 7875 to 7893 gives -0.32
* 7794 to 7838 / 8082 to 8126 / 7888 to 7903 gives -0.21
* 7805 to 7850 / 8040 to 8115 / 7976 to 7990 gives 0.13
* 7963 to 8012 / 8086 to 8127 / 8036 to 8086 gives 0.05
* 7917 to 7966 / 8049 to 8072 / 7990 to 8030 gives -0.48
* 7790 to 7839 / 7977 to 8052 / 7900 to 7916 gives 0.50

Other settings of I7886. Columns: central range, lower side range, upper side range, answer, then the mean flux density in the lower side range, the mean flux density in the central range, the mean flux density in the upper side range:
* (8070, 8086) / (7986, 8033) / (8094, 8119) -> 0.0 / 28.1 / 28.3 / 28.6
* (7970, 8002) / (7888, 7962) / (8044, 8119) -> 0.2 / 27.6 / 27.7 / 28.3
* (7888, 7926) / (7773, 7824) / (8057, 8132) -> 0.1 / 27.5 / 27.7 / 28.3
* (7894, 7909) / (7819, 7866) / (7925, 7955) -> 0.1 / 27.9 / 27.6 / 27.5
